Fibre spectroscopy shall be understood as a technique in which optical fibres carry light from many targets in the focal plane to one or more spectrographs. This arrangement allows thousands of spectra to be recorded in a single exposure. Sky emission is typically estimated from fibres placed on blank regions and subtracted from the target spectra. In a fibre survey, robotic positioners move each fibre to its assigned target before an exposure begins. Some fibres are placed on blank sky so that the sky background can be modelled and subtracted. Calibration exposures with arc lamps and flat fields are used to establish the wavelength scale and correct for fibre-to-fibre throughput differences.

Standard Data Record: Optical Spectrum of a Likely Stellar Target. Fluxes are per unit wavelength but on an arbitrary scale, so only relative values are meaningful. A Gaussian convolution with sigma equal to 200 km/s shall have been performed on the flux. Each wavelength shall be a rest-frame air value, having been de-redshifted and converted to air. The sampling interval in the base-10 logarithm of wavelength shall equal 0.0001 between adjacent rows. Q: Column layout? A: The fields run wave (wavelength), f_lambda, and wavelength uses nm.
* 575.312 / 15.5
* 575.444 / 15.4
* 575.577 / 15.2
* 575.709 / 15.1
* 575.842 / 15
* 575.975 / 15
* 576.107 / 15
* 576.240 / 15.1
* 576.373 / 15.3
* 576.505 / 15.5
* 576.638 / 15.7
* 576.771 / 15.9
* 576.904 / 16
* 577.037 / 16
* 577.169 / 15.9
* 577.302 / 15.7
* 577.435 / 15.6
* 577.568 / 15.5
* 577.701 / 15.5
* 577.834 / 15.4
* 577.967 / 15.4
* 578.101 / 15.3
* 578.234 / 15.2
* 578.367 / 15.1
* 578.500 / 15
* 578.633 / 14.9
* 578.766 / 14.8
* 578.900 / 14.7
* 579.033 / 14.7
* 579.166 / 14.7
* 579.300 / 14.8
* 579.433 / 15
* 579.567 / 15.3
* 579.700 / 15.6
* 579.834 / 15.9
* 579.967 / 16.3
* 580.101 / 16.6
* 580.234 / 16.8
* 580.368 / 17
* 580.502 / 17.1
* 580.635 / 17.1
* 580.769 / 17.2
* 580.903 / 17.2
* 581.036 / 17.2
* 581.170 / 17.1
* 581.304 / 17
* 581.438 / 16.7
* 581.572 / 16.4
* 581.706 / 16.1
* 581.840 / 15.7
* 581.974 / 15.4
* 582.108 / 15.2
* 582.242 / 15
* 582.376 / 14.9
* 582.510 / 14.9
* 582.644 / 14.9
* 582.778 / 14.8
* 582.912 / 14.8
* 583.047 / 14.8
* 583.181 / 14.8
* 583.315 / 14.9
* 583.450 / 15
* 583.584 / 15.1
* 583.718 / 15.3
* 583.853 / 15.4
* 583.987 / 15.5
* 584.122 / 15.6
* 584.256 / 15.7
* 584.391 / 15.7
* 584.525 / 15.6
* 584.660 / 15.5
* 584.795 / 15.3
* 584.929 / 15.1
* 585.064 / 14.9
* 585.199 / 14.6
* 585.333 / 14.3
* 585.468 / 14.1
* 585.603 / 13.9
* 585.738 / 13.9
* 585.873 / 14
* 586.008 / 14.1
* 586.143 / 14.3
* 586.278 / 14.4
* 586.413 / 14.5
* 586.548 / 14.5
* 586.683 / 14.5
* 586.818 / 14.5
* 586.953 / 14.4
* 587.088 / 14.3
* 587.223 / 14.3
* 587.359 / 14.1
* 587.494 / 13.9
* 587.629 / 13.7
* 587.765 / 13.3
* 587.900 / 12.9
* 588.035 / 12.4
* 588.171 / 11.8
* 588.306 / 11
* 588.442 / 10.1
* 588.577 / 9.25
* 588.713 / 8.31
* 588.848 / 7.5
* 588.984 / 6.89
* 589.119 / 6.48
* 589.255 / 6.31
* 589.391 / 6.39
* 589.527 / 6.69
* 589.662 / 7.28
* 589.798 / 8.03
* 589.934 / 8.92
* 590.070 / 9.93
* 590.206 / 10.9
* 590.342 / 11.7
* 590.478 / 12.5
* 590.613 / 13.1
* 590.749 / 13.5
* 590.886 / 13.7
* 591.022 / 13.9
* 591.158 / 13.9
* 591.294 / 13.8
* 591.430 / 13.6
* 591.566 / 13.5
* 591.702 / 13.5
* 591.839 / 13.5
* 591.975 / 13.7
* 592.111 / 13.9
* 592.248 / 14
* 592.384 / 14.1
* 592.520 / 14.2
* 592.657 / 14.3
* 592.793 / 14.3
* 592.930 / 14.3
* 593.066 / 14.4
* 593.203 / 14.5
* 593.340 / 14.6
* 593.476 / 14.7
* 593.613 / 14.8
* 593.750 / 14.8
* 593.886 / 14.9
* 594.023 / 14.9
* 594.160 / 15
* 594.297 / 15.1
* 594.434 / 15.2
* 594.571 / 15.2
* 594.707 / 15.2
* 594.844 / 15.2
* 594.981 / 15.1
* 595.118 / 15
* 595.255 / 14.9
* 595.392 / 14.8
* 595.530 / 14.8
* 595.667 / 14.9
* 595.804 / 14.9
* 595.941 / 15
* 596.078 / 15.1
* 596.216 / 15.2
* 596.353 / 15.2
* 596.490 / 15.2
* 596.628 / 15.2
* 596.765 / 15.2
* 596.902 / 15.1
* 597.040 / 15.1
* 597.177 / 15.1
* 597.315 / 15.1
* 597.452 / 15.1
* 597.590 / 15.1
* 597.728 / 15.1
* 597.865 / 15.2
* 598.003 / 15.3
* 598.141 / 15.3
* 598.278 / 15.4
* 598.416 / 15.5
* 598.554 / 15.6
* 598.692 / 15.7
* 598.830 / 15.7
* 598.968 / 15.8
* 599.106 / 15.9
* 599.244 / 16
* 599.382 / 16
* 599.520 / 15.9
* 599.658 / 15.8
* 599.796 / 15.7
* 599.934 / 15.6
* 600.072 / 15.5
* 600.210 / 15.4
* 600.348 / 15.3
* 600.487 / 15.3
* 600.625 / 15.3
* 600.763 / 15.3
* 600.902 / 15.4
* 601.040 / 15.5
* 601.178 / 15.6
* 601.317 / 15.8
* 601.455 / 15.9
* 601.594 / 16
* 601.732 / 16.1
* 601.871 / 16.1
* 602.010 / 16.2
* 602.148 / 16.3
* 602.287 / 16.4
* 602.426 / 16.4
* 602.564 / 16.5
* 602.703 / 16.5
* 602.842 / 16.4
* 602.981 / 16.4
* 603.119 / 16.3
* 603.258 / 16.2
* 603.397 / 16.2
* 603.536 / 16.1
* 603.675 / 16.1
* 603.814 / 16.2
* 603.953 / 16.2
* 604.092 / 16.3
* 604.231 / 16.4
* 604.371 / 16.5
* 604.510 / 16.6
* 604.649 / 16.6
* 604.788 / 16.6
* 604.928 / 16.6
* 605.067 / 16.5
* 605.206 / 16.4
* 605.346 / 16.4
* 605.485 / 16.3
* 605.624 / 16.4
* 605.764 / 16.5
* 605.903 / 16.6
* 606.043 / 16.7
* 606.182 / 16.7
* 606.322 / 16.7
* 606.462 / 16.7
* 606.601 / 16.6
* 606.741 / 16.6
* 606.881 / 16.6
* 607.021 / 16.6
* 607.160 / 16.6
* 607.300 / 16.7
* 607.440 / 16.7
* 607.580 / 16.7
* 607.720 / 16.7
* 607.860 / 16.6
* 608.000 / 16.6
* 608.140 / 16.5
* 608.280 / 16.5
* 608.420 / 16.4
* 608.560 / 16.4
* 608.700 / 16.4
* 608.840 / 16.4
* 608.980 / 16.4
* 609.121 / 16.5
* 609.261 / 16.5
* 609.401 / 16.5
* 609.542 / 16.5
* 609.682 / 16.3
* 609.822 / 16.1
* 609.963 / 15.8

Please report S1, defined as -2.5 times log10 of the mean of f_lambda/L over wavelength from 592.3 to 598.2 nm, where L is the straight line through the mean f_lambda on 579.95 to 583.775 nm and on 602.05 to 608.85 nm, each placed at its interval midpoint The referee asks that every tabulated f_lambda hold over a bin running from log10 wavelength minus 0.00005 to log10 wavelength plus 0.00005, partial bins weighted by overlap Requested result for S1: 0.09 mag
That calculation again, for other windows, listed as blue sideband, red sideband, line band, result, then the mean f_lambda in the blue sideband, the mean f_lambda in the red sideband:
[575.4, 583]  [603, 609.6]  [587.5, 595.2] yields 0.27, 15.6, 16.5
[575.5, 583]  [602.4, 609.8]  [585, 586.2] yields 0.12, 15.6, 16.5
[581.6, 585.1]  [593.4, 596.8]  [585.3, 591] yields 0.27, 15.2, 15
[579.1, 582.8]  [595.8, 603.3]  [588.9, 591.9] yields 0.41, 16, 15.6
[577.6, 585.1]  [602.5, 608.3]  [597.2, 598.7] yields 0.06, 15.6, 16.5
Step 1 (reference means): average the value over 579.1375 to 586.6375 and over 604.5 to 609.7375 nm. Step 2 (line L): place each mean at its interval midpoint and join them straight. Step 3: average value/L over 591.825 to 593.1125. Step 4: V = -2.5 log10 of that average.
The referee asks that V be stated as 0.13 mag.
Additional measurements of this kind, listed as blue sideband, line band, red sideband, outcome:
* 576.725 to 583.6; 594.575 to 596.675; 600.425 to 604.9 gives 0.06 mag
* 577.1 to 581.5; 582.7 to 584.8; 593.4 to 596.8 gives 0.03 mag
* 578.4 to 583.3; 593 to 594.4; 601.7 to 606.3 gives 0.09 mag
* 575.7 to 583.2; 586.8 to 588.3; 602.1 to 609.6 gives 0.18 mag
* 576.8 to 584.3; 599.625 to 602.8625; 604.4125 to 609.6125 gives 0.03 mag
